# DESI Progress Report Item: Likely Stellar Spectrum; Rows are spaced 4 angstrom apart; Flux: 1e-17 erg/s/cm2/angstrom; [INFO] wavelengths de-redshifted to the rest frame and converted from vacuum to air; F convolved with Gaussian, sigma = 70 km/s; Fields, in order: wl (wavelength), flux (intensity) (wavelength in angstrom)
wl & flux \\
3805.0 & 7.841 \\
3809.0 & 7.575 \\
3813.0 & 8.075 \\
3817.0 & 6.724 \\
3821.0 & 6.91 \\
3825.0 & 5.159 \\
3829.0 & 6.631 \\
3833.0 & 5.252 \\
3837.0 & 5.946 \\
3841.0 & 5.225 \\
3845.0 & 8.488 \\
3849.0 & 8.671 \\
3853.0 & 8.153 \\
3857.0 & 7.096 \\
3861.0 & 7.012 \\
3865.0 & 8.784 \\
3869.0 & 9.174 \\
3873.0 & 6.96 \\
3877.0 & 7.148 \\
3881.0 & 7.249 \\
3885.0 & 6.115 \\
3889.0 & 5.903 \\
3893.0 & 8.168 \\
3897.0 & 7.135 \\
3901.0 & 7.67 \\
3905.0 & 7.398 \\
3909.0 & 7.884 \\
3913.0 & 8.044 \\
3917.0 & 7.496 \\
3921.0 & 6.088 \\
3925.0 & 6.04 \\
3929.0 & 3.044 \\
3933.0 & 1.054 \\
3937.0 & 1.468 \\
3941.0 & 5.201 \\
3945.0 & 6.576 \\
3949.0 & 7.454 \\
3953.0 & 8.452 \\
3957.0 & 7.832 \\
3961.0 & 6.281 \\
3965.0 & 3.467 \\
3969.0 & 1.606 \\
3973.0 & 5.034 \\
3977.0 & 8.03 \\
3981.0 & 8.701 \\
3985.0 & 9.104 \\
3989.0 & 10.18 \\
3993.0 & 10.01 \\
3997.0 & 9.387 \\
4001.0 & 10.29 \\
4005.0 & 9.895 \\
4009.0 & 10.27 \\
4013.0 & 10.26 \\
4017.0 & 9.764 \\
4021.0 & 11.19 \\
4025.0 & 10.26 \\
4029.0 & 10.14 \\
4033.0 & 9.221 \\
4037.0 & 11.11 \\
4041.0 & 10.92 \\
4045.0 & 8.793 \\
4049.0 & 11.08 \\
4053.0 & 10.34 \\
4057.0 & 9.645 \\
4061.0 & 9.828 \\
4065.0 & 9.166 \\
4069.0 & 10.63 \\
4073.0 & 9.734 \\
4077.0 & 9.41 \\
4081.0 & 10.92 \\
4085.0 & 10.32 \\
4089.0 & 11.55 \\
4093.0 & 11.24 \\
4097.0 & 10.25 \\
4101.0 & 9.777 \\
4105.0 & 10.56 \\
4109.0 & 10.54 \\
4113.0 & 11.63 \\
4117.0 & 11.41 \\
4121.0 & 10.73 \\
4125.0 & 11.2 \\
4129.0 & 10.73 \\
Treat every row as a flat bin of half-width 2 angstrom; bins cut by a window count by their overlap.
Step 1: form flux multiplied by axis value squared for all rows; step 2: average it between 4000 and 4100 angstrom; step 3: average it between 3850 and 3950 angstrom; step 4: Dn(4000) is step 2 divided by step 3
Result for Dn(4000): 1.7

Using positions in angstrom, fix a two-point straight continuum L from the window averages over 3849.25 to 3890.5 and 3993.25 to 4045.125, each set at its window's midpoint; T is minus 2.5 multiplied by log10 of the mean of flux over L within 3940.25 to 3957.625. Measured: 0.23 mag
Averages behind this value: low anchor 7.43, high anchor 10.2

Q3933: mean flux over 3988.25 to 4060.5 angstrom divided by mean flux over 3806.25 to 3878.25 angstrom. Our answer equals 1.41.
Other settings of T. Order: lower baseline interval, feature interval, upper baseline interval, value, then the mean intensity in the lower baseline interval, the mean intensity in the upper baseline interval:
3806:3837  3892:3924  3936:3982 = -0.20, 6.61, 5.87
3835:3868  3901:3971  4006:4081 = 0.45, 7.47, 10.1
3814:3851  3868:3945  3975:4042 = 0.25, 6.6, 9.91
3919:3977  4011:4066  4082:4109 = -0.20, 5.08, 10.6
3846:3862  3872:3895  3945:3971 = 0.05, 7.83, 5.9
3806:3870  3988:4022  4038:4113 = -0.08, 7.16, 10.3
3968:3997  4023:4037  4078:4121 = -0.11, 7.86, 10.8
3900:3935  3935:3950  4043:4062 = 0.33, 6.03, 9.94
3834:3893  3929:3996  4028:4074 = 0.38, 7.28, 10.1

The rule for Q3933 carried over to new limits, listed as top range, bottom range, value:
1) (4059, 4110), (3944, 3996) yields 1.43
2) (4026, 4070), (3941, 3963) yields 1.41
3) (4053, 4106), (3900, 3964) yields 1.69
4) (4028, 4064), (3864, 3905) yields 1.36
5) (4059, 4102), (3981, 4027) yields 1.03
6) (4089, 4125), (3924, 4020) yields 1.52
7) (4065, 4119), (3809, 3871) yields 1.47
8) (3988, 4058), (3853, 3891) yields 1.39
